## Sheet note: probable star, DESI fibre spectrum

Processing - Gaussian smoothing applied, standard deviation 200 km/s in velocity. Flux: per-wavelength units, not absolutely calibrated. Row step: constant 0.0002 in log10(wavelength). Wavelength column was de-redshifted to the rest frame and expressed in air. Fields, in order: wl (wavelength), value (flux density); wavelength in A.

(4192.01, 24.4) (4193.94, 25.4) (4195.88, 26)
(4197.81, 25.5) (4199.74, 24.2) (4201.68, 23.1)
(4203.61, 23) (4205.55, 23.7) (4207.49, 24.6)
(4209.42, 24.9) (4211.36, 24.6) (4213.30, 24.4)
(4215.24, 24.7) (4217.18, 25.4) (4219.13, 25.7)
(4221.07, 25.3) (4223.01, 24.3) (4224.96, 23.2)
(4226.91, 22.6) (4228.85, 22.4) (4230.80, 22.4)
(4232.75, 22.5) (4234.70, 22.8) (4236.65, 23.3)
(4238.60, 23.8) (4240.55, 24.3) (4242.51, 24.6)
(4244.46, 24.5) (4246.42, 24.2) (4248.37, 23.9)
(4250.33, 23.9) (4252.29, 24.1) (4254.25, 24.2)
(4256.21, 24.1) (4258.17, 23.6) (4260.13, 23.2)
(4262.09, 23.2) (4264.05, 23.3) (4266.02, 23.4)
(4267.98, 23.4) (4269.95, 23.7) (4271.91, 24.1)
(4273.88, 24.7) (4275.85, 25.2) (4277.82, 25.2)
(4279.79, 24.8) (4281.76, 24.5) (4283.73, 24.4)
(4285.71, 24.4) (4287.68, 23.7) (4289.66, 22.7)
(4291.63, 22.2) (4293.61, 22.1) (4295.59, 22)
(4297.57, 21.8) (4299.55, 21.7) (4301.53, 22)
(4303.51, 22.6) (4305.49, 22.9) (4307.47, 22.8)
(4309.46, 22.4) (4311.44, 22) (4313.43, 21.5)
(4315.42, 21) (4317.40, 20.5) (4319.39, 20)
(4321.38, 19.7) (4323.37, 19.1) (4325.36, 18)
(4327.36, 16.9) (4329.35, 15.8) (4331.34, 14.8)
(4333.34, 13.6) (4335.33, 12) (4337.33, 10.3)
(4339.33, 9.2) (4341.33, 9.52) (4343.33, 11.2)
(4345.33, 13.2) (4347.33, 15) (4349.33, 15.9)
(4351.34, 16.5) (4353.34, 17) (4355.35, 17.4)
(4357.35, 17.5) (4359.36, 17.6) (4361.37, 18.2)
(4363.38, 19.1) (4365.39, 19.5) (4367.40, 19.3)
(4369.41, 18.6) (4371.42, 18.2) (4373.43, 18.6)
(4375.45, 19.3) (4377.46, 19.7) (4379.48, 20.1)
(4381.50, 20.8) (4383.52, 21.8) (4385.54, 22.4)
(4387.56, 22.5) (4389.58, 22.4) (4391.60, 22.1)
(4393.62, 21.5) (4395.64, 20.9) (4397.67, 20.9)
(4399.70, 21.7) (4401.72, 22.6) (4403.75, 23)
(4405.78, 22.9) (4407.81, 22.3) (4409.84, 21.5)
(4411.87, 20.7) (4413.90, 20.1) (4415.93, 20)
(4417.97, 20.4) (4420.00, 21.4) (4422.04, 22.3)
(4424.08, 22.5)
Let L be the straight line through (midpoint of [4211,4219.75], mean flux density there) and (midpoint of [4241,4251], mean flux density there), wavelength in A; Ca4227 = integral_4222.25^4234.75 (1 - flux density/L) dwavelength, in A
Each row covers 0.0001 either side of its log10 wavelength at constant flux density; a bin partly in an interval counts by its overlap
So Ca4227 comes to 0.9 A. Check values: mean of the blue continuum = 24.9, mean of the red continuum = 24.2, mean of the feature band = 22.9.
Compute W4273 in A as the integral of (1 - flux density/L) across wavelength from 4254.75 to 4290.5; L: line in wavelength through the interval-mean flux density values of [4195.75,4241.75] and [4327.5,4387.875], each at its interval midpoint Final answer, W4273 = -4.7 A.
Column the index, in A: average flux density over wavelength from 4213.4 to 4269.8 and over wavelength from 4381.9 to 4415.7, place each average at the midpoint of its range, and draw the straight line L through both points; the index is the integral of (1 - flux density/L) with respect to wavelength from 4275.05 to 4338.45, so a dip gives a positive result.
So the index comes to 6.45 A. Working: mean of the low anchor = 23.8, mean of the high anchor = 21.8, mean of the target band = 20.7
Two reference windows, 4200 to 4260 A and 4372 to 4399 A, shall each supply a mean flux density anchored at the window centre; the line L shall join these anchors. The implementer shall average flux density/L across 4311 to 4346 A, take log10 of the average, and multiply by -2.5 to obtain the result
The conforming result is 0.35 mag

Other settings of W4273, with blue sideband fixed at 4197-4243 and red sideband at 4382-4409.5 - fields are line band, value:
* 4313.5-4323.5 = 1.14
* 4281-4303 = 0.32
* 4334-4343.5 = 5.10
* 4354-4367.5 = 2.49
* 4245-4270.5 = -0.19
